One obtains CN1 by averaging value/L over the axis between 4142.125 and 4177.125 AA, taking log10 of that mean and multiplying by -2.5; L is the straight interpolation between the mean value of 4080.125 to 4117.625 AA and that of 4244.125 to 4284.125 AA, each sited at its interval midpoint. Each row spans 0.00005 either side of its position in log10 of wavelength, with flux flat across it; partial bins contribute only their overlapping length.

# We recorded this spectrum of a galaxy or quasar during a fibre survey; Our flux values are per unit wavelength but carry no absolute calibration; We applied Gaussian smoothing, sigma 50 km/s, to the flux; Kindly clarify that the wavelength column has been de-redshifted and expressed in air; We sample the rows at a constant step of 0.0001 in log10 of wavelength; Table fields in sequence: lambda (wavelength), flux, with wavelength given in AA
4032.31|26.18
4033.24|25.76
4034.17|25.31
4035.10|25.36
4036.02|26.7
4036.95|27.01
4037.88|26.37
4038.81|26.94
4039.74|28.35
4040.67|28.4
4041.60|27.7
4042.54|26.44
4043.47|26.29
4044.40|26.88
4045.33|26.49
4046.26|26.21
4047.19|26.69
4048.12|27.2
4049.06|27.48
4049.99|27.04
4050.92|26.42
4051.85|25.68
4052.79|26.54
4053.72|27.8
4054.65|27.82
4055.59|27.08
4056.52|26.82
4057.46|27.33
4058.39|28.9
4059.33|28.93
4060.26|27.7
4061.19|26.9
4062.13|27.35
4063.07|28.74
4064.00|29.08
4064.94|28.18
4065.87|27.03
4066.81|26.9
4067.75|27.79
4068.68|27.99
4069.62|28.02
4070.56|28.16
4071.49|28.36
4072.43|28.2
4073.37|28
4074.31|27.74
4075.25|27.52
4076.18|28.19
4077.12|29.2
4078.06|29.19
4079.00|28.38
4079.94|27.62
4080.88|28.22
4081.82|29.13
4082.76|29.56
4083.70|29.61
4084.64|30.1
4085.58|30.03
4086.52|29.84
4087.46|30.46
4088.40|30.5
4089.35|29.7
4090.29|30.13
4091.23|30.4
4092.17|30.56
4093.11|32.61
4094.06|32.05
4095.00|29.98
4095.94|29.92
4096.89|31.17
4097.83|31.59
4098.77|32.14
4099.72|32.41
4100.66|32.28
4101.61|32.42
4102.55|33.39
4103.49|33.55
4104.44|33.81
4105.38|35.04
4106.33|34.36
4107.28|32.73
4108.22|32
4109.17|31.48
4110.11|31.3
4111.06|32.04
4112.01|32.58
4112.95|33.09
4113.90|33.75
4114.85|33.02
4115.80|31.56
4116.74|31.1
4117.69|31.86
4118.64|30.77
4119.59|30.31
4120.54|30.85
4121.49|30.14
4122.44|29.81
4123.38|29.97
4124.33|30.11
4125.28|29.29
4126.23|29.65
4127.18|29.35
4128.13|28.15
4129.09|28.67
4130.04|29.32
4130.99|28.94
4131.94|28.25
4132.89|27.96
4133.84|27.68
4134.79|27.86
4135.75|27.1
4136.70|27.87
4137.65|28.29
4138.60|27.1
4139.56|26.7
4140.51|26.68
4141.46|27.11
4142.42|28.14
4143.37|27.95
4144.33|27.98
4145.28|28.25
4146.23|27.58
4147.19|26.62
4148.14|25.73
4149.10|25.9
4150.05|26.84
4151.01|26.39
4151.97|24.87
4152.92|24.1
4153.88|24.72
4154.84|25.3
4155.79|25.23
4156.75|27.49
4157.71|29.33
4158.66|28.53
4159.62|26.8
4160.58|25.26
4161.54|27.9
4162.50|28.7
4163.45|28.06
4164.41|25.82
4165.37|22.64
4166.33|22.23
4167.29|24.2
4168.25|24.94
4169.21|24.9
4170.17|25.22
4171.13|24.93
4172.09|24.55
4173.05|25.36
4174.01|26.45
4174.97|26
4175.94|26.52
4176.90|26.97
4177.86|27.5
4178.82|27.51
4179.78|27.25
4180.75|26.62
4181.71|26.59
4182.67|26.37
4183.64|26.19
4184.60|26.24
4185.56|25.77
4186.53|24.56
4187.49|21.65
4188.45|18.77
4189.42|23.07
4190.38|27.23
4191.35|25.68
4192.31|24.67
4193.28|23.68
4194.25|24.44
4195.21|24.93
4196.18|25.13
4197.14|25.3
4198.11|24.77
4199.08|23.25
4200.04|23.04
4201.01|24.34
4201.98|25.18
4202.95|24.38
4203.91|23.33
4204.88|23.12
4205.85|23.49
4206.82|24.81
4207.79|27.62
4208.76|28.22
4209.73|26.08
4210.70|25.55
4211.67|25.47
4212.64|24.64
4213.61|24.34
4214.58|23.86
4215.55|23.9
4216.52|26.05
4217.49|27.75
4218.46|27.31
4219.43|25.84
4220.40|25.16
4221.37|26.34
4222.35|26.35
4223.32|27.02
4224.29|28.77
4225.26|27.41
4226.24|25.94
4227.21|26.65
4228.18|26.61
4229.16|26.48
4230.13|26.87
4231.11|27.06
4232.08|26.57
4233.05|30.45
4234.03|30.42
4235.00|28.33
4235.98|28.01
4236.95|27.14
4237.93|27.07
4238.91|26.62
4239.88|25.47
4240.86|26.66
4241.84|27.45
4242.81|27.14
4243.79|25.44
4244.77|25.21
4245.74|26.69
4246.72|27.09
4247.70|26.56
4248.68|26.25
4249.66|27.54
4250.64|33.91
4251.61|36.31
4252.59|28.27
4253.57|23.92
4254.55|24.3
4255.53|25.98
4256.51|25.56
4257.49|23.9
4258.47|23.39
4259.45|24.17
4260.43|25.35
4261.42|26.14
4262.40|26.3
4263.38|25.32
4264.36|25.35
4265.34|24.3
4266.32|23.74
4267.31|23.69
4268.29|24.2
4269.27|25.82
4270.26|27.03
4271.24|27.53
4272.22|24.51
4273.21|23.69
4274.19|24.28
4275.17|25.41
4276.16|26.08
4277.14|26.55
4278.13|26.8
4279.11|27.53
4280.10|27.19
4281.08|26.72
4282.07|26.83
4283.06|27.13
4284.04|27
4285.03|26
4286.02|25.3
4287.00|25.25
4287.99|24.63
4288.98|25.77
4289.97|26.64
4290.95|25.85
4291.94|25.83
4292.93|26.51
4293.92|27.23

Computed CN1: 0.13 mag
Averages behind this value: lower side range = 31.5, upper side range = 26.2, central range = 26.2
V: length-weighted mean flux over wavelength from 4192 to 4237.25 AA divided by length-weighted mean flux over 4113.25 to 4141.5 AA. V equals 0.88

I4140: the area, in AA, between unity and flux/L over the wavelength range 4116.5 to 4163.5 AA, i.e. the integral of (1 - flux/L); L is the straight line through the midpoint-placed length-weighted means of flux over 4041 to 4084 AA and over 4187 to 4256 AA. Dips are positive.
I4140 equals -1.8 AA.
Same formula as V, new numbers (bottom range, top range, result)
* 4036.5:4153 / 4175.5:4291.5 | 0.90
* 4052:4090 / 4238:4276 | 0.92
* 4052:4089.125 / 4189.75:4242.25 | 0.92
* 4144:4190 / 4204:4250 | 1.02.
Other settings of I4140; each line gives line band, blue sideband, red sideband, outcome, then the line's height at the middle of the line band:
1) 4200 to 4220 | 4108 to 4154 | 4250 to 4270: 1.4 AA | 27.1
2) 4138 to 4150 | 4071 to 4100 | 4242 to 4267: 0.6 AA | 28.6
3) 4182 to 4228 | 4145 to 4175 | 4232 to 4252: 3.1 AA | 27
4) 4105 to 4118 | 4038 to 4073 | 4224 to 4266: -2.5 AA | 27.3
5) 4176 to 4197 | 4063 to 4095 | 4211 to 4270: 1.5 AA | 27.3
